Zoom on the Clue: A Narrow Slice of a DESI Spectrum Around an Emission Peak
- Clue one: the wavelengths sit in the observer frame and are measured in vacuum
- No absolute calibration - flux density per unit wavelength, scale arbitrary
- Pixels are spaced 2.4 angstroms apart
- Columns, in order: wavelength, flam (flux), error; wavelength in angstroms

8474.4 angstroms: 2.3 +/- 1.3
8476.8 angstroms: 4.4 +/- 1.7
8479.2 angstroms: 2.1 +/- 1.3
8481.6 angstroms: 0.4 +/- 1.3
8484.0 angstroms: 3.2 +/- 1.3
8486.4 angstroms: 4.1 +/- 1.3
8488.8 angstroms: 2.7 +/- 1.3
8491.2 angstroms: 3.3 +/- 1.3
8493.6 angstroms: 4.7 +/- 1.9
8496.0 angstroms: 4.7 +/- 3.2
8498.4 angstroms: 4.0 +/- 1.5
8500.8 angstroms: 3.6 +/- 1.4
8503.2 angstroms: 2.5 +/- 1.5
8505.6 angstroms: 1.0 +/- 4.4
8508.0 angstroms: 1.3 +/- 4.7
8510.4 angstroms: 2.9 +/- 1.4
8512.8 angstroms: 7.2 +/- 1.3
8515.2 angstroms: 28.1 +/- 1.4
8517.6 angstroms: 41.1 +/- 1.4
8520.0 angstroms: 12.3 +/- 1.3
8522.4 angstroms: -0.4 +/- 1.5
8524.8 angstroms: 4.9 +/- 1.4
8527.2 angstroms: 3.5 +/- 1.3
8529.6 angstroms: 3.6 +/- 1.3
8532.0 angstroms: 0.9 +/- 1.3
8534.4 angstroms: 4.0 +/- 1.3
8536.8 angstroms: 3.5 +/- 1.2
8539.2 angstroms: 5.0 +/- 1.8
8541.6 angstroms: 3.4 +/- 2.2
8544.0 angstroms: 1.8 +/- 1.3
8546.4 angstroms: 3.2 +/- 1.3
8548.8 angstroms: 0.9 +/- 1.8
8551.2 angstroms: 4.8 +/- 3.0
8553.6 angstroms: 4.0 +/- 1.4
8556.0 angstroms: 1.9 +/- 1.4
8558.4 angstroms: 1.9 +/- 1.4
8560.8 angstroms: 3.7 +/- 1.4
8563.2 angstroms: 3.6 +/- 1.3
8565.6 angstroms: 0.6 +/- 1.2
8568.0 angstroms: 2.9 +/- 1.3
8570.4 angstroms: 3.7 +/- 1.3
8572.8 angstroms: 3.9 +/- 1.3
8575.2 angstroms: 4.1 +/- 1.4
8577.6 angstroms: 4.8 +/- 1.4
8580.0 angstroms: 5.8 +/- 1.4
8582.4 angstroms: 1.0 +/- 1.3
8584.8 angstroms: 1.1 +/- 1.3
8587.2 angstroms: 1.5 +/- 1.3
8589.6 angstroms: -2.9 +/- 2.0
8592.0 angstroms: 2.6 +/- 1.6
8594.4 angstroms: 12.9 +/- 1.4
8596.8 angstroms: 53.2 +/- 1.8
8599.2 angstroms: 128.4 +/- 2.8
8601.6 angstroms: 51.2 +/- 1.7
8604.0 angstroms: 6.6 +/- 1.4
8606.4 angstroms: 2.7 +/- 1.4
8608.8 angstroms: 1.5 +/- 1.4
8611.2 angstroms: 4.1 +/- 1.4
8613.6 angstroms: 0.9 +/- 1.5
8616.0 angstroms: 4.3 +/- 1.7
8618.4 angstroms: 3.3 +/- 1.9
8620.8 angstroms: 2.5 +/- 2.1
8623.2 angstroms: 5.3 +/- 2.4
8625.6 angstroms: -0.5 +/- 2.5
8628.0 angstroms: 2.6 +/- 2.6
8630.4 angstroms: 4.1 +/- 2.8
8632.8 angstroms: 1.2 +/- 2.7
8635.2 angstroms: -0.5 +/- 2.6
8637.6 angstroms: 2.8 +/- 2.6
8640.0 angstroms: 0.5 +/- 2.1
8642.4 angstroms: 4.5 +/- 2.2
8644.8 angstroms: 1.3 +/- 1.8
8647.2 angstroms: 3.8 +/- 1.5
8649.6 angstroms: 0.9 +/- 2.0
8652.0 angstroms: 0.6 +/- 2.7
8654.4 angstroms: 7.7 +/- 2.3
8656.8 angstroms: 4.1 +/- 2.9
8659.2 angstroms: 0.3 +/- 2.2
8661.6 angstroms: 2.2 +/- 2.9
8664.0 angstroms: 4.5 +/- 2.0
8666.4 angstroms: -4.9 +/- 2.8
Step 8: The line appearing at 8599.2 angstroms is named [O III]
